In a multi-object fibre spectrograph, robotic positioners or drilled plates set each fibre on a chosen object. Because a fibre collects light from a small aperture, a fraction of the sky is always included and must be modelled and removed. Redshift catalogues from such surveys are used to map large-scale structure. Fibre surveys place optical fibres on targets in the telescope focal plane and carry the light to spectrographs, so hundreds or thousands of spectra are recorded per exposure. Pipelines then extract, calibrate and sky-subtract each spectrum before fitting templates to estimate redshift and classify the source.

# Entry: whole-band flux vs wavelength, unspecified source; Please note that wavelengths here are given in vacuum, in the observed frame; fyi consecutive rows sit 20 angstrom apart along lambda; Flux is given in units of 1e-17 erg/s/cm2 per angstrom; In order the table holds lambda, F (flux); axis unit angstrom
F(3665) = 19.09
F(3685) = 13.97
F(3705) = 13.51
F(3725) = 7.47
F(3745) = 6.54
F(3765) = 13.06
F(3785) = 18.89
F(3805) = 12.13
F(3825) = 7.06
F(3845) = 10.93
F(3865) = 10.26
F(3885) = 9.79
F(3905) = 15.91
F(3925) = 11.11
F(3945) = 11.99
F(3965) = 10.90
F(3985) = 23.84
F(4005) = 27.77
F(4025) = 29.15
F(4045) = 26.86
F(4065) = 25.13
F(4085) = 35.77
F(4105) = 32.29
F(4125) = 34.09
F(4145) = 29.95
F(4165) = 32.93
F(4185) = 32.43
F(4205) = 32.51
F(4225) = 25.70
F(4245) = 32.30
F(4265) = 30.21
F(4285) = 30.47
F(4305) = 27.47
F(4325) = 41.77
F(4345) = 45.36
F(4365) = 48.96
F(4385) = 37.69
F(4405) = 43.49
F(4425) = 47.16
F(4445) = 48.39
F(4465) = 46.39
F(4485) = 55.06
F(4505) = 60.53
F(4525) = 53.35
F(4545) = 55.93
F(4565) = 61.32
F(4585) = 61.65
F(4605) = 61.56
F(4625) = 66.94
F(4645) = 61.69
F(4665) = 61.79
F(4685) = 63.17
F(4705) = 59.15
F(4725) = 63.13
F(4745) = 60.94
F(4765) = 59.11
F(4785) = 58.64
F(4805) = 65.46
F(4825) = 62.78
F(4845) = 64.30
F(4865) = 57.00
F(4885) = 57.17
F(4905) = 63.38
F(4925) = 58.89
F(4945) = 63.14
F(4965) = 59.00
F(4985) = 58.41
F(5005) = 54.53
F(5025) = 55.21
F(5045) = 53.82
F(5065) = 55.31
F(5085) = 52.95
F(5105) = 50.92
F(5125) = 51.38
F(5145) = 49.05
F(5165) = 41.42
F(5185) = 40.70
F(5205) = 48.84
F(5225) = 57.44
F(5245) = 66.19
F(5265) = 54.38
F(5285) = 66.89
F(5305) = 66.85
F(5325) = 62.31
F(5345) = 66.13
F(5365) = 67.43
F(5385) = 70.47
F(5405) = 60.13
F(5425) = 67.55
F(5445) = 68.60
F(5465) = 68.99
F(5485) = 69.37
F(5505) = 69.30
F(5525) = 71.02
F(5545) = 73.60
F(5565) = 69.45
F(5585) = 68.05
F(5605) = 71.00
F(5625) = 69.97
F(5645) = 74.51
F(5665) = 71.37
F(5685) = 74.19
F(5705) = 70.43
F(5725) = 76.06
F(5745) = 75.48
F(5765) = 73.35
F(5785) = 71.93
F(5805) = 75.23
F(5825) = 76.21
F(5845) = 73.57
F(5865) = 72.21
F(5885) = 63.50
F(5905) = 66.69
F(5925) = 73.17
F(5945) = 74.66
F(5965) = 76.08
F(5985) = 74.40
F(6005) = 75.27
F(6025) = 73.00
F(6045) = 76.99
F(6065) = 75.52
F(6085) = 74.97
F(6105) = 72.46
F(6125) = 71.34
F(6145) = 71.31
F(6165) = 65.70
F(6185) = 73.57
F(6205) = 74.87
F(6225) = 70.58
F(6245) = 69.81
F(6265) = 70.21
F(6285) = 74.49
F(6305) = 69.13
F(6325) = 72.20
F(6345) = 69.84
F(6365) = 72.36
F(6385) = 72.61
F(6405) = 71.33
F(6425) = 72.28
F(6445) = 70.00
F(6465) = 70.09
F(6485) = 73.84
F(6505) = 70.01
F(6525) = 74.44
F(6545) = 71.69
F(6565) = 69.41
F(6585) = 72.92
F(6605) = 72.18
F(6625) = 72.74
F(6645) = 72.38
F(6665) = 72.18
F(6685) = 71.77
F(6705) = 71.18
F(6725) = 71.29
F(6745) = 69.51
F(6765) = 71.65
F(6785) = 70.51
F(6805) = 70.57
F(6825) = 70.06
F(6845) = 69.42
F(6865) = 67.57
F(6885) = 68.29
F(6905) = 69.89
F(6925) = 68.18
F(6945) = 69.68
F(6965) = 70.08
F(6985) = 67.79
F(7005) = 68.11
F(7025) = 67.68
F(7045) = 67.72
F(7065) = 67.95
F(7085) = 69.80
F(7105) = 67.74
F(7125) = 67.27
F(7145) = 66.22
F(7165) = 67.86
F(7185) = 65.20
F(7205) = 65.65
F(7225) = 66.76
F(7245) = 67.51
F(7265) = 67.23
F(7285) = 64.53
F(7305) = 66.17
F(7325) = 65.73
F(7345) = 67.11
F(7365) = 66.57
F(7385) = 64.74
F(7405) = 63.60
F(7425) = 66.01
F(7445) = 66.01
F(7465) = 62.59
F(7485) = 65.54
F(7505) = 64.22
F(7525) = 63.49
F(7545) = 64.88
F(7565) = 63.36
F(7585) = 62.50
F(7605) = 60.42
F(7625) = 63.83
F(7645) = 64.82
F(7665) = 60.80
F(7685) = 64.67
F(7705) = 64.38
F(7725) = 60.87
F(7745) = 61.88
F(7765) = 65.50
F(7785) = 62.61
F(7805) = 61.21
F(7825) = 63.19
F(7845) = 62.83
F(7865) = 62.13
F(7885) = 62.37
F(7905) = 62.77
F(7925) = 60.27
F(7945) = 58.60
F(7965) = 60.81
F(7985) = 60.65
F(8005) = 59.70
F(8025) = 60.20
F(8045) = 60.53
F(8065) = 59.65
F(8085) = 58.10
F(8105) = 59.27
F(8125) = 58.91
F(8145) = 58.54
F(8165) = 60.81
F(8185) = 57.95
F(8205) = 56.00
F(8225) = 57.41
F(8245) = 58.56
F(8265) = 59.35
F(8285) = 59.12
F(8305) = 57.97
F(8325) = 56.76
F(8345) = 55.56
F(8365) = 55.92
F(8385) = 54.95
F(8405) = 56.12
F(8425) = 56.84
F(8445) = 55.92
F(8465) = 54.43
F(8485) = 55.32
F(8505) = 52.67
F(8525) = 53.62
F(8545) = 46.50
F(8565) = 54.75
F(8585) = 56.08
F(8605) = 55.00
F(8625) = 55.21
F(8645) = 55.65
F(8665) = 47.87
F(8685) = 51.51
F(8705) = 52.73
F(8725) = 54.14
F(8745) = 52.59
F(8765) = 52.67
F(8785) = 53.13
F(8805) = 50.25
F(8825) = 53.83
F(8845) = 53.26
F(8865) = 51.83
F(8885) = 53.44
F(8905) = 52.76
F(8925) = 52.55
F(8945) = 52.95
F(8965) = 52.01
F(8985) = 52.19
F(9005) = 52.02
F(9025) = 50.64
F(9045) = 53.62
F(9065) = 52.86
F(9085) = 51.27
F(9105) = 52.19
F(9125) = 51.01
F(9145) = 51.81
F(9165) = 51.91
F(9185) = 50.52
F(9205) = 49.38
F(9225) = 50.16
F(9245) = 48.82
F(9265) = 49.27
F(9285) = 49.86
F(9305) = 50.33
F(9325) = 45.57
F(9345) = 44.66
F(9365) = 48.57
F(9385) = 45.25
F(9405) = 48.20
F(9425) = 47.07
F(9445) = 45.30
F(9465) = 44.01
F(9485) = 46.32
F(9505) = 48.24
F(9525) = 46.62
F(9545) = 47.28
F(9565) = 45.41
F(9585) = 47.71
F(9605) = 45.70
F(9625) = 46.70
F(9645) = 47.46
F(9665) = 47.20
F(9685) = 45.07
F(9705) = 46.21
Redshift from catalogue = 0.000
